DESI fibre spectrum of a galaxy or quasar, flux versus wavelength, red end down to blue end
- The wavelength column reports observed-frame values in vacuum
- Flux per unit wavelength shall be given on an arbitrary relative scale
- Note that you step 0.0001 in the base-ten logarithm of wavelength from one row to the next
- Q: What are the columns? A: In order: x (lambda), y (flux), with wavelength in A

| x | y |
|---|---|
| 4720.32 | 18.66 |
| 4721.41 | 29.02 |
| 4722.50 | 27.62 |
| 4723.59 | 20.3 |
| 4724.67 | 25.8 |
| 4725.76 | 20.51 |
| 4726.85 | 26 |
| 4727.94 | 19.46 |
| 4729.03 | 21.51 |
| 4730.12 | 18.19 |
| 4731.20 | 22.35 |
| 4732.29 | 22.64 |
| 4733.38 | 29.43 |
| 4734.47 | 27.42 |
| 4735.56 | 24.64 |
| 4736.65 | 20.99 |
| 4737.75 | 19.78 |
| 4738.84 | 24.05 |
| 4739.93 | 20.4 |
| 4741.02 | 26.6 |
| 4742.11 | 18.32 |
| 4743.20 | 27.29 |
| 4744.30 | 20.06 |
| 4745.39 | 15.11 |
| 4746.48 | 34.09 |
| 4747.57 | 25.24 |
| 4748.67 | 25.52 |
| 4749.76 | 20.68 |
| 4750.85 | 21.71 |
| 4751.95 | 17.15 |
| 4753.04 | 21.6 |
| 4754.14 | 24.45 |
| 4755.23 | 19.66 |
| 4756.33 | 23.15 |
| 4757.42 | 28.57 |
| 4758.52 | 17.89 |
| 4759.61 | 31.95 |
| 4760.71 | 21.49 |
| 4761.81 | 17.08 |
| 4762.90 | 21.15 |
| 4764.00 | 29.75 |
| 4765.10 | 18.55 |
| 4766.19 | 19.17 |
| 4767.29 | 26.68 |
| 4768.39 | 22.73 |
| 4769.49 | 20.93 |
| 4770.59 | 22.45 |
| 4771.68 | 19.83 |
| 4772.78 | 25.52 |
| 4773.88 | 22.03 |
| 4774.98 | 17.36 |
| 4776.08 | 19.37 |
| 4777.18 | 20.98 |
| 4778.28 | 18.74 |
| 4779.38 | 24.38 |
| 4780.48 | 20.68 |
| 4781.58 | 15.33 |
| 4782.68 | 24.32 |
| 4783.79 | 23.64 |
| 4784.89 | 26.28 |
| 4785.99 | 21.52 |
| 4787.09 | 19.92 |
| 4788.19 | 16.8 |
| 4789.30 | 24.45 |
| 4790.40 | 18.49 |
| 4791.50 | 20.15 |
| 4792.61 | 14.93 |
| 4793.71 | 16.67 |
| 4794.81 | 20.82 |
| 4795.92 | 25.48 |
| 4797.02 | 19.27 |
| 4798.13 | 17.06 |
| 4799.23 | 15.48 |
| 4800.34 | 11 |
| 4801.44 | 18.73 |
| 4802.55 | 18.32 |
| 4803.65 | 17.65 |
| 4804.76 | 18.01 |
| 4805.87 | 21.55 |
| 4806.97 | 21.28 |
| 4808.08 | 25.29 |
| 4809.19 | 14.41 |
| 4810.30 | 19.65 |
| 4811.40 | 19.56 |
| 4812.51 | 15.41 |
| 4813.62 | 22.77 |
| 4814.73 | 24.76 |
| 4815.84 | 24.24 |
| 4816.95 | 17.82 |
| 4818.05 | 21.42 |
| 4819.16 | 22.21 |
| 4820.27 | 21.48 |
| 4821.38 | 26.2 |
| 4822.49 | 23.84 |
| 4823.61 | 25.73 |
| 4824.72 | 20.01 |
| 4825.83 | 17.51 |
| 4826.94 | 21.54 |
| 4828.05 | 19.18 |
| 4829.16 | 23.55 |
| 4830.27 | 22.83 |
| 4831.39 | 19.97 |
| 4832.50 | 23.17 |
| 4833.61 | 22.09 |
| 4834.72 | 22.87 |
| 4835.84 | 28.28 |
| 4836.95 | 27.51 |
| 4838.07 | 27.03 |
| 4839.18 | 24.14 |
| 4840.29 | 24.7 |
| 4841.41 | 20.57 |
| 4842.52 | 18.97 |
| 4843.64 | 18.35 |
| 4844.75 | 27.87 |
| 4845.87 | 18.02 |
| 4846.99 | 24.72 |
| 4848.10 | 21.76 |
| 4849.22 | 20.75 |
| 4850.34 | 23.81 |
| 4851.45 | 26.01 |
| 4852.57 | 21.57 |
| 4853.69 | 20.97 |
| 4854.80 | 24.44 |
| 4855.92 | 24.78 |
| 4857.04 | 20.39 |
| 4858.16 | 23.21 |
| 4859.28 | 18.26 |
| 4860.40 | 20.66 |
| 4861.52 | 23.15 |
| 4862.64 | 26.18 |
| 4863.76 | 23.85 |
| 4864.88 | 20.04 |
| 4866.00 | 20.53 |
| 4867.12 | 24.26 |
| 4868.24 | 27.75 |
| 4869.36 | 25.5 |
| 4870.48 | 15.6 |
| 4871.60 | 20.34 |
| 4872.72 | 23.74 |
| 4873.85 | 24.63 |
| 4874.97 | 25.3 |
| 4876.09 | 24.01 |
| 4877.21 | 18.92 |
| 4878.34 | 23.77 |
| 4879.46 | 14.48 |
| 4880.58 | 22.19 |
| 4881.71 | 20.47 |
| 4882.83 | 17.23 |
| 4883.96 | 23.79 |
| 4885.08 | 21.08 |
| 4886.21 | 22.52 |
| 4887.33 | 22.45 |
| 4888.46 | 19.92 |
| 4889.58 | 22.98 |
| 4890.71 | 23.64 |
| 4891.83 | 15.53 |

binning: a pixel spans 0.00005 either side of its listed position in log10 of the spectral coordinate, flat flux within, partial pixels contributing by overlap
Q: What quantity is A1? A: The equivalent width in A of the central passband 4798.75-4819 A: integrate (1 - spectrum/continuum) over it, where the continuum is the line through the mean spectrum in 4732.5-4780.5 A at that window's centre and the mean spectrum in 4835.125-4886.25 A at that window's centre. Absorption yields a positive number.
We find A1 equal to 2.87 A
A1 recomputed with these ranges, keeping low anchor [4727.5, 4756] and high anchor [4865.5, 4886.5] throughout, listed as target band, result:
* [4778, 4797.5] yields 1.5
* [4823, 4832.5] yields 0.3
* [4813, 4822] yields -0.1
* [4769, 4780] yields 0.6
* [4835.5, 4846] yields -0.7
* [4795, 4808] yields 2.0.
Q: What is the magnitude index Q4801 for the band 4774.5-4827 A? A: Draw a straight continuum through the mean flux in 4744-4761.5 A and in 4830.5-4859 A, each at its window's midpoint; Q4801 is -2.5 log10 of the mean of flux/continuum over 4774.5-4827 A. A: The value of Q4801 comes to 0.14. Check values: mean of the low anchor 23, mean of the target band 20.3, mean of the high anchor 23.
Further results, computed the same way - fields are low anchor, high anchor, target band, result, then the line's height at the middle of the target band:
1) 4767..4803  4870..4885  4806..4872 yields -0.07 mag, 20.8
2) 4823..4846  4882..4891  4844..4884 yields -0.01 mag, 22.1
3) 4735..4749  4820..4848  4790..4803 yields 0.26 mag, 23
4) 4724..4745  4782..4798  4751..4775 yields -0.03 mag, 21.8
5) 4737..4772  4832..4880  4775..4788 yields 0.08 mag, 22.6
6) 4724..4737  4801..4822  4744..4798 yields 0.01 mag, 21.9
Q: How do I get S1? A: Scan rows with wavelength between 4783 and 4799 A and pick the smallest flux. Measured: 14.93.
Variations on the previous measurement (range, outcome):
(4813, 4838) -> 17.51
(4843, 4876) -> 15.6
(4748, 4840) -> 11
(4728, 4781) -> 15.11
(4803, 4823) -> 14.41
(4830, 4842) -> 19.97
